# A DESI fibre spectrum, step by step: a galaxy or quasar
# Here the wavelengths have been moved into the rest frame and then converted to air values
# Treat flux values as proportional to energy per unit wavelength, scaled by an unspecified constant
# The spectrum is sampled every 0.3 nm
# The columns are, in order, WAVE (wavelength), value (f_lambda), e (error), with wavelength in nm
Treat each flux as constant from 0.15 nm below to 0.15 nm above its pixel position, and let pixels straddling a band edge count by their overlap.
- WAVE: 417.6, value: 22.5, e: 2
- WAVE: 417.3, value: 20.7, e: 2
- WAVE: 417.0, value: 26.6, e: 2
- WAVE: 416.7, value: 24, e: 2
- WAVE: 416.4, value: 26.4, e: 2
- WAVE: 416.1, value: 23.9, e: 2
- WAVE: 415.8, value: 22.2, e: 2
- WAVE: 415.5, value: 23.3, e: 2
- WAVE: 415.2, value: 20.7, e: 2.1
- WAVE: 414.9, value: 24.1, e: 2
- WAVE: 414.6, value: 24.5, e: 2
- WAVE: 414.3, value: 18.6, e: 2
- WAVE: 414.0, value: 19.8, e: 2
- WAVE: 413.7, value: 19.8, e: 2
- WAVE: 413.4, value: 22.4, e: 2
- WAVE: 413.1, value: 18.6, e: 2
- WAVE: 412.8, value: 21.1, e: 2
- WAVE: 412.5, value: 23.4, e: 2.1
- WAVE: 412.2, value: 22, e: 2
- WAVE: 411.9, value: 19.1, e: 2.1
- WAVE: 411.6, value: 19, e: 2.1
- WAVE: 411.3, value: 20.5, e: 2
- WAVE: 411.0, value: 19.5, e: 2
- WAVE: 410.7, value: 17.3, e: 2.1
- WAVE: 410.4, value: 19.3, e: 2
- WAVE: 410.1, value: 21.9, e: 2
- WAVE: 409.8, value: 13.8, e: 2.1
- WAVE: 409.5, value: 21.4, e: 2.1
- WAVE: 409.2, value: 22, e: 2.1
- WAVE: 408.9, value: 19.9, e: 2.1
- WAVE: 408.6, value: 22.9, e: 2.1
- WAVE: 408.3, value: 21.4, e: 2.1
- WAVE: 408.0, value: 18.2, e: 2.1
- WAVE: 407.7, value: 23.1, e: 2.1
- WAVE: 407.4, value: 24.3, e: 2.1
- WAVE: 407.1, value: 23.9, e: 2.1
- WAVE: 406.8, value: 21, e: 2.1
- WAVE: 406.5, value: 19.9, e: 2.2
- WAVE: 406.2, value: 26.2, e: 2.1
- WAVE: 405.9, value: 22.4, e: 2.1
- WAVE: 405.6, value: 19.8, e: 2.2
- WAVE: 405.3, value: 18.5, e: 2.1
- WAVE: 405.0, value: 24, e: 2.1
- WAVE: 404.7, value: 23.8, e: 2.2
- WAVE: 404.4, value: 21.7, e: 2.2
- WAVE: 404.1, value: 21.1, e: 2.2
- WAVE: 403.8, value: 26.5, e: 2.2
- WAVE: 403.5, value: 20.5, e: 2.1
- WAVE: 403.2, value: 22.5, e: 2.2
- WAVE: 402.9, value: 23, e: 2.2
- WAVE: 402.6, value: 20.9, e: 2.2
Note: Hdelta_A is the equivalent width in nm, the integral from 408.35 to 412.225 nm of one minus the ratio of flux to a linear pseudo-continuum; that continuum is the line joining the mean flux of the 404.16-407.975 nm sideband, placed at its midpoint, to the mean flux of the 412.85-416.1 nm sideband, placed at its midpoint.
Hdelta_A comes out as 0.35 nm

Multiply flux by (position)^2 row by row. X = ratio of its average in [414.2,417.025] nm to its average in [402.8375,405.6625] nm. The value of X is 1.11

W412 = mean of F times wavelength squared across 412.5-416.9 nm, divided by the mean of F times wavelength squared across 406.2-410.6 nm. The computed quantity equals 1.09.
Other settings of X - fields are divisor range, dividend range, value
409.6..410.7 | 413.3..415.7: 1.21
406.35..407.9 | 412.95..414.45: 0.92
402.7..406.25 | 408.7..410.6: 0.90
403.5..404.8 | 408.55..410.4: 0.90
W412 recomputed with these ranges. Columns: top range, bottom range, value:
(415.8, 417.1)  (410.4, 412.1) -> 1.33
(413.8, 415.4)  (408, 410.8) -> 1.11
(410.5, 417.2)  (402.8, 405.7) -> 1.02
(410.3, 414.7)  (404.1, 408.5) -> 0.95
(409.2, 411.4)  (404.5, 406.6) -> 0.89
